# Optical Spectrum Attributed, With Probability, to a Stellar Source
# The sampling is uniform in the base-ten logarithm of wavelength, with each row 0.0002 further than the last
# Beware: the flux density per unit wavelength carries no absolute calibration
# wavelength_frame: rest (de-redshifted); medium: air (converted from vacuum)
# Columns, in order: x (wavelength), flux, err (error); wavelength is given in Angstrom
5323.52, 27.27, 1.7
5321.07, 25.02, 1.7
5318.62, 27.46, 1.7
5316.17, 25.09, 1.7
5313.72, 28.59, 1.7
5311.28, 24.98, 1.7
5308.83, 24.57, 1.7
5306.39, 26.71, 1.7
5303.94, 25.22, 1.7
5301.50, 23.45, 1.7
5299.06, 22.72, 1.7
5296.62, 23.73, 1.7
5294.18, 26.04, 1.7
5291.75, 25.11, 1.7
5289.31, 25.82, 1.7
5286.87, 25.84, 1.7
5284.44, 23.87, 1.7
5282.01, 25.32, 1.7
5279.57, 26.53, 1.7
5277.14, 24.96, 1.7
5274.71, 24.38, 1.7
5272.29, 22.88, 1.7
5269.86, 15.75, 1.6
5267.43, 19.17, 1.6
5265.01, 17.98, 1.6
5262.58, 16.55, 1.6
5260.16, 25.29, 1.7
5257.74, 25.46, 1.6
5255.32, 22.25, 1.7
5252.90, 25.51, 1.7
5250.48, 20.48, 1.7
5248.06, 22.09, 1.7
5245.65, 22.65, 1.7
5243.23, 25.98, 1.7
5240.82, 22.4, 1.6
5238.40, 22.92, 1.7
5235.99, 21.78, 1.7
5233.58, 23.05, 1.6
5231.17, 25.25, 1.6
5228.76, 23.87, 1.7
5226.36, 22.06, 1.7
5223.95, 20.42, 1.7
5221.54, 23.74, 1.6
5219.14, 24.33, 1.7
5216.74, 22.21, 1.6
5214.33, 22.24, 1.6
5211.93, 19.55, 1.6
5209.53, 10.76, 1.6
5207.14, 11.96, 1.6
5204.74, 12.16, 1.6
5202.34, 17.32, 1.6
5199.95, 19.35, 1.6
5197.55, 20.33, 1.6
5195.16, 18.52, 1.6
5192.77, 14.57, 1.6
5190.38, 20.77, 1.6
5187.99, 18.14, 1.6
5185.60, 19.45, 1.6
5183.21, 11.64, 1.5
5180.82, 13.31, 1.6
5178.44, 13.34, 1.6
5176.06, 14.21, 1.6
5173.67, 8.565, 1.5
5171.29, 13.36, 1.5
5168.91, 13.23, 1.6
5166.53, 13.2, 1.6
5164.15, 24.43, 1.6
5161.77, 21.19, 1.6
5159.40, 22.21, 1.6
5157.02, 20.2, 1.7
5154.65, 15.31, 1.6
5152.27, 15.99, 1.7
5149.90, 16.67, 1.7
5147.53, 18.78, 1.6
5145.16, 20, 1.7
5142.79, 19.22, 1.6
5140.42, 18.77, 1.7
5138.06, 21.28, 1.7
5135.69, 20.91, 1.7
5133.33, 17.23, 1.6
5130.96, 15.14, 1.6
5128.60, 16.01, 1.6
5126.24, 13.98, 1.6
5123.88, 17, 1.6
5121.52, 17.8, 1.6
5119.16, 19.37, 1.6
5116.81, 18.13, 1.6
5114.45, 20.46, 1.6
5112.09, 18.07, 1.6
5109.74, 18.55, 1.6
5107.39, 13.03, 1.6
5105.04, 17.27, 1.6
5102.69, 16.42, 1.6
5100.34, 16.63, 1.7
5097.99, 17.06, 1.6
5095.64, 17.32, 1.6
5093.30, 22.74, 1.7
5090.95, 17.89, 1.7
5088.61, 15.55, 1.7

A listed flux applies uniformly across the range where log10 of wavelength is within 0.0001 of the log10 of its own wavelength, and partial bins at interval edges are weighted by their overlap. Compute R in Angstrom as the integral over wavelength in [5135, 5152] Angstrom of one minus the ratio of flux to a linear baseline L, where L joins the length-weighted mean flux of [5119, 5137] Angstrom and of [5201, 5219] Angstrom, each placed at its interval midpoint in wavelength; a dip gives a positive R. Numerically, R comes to -2.1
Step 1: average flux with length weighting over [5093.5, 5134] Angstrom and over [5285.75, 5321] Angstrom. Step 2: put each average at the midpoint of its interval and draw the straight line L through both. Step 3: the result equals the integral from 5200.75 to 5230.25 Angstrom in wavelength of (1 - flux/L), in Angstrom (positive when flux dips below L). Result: 3.2 Angstrom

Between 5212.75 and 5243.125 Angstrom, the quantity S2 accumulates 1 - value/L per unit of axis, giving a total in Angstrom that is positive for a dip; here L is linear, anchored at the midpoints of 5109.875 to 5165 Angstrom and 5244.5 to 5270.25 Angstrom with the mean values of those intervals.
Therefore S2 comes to -3.3 Angstrom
